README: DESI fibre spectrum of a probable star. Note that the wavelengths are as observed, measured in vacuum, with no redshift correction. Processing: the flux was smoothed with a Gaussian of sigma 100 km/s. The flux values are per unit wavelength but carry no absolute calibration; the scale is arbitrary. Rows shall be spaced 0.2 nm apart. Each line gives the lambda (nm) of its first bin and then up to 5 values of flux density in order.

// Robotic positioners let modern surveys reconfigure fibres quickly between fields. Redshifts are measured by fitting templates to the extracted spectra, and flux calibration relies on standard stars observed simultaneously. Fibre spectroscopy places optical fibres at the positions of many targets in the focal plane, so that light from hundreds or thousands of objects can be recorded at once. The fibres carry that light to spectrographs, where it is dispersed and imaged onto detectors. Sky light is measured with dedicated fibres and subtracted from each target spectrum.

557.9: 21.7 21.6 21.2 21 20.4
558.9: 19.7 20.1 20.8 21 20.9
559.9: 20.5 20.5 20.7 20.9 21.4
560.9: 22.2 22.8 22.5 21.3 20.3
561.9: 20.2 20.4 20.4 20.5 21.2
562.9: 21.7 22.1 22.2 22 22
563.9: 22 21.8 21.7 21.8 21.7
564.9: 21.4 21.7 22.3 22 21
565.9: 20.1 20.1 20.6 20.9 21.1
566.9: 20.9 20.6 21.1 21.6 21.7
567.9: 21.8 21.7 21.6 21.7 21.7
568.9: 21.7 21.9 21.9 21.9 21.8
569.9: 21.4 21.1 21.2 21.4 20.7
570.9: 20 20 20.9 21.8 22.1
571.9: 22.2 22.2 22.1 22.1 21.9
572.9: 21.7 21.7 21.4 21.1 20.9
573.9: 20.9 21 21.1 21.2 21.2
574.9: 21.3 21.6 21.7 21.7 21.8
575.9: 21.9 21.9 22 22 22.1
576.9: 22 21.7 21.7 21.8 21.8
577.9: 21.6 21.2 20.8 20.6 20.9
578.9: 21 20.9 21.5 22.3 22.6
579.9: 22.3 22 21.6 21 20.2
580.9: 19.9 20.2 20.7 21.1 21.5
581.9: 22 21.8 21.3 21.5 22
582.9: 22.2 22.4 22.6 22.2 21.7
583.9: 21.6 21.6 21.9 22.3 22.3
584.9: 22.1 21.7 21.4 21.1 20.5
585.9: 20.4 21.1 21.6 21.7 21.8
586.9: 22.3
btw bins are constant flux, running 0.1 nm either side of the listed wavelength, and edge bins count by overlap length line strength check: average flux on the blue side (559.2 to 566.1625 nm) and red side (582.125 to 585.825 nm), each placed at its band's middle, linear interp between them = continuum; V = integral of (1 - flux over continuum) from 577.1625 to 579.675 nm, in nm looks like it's 0.03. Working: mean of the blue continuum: 21.3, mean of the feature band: 21.4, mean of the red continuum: 21.8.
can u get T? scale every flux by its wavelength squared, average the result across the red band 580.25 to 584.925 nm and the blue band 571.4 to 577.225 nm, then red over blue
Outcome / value 1.0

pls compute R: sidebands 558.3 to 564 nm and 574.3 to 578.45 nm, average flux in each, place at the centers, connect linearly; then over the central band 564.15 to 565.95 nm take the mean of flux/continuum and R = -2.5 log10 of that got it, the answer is -0.02 mag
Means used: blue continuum 21.1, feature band 21.6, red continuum 21.6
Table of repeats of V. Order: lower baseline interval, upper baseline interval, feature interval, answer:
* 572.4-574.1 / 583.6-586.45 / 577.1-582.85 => 0.033 nm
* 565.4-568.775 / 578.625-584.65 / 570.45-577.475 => -0.050 nm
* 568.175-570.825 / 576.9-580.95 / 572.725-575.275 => 0.021 nm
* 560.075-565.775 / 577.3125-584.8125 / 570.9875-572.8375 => -0.015 nm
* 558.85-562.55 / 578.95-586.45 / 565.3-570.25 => -0.053 nm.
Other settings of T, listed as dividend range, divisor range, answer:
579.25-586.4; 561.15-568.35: 1.08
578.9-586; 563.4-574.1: 1.05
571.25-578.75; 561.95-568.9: 1.04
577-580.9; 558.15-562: 1.09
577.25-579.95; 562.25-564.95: 1.05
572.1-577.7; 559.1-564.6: 1.06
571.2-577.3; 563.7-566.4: 1.04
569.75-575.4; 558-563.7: 1.05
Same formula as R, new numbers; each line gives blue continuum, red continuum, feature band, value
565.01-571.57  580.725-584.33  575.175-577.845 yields -0.02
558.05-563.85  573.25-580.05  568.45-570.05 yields -0.02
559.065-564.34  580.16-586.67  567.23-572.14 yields -0.01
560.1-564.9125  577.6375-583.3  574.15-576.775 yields -0.01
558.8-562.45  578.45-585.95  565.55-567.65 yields 0.01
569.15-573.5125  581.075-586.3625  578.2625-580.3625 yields 0.00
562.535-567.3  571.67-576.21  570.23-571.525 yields 0.04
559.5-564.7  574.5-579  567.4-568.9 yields -0.01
